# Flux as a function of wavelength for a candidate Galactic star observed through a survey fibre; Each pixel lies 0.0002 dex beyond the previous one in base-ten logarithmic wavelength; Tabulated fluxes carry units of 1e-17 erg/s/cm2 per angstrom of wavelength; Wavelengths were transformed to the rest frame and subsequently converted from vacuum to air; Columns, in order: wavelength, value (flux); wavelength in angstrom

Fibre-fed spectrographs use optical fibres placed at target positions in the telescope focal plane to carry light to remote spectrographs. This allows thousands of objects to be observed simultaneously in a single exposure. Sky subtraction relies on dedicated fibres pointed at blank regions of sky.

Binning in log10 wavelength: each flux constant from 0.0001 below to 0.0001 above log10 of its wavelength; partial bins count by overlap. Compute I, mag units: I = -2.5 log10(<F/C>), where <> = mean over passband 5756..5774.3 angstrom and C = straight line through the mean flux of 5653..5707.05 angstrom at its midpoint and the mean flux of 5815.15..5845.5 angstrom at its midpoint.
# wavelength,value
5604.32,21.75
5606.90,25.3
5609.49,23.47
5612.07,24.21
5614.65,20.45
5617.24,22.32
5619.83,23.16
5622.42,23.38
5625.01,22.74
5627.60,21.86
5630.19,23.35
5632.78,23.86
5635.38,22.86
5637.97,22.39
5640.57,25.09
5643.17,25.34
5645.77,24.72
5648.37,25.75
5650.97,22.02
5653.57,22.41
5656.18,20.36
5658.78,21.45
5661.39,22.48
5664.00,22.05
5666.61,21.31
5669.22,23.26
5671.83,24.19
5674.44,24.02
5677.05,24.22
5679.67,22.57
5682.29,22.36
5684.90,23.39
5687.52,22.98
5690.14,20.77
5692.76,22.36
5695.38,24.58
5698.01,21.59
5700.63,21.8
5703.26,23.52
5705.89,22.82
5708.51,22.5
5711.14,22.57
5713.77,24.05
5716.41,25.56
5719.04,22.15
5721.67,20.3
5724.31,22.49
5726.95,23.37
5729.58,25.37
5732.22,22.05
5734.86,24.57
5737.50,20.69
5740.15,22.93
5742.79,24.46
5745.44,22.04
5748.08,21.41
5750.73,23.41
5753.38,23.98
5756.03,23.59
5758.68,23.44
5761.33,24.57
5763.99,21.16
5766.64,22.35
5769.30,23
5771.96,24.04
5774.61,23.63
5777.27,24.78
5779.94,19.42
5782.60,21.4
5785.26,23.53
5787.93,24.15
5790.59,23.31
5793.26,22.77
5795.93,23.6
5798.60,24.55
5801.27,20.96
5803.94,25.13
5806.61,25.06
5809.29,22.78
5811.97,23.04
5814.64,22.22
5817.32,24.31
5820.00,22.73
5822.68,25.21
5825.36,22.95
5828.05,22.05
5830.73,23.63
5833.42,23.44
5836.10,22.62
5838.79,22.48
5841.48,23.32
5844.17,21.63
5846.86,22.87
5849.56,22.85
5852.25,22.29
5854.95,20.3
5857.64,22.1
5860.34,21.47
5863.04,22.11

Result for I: -0.01 mag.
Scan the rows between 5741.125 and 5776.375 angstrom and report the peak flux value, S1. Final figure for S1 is 24.57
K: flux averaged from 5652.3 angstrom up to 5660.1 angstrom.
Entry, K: 21.4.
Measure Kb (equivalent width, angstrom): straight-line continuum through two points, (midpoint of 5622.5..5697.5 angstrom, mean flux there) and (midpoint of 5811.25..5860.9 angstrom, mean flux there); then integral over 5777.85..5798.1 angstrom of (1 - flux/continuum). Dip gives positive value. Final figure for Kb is 0.04 angstrom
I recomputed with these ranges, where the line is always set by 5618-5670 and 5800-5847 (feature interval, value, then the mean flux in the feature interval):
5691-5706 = 0.02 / 22.7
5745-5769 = 0.01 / 22.9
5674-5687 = -0.01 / 23.2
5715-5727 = 0.02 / 22.7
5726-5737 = -0.03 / 23.6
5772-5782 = 0.02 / 22.7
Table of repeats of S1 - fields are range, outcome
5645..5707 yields 25.75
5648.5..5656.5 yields 22.41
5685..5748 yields 25.56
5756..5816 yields 25.13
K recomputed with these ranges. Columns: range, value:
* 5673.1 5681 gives 23.6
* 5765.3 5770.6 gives 22.7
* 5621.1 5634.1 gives 23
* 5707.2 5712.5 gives 22.6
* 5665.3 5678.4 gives 23.4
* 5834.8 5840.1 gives 22.5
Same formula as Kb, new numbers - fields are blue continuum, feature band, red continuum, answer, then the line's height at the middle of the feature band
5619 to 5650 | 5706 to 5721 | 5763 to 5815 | 0.12 angstrom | 23.4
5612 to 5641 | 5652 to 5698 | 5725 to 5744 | 0.93 angstrom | 23.1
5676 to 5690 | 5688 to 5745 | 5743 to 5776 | 0.27 angstrom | 23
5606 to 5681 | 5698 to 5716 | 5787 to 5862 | 0.12 angstrom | 23.1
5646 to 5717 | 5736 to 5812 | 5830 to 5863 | -1.66 angstrom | 22.6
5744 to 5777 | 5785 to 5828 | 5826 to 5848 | -1.07 angstrom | 22.9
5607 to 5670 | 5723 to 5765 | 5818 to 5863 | -0.59 angstrom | 22.8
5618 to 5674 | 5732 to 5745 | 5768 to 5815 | 0.11 angstrom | 23.2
